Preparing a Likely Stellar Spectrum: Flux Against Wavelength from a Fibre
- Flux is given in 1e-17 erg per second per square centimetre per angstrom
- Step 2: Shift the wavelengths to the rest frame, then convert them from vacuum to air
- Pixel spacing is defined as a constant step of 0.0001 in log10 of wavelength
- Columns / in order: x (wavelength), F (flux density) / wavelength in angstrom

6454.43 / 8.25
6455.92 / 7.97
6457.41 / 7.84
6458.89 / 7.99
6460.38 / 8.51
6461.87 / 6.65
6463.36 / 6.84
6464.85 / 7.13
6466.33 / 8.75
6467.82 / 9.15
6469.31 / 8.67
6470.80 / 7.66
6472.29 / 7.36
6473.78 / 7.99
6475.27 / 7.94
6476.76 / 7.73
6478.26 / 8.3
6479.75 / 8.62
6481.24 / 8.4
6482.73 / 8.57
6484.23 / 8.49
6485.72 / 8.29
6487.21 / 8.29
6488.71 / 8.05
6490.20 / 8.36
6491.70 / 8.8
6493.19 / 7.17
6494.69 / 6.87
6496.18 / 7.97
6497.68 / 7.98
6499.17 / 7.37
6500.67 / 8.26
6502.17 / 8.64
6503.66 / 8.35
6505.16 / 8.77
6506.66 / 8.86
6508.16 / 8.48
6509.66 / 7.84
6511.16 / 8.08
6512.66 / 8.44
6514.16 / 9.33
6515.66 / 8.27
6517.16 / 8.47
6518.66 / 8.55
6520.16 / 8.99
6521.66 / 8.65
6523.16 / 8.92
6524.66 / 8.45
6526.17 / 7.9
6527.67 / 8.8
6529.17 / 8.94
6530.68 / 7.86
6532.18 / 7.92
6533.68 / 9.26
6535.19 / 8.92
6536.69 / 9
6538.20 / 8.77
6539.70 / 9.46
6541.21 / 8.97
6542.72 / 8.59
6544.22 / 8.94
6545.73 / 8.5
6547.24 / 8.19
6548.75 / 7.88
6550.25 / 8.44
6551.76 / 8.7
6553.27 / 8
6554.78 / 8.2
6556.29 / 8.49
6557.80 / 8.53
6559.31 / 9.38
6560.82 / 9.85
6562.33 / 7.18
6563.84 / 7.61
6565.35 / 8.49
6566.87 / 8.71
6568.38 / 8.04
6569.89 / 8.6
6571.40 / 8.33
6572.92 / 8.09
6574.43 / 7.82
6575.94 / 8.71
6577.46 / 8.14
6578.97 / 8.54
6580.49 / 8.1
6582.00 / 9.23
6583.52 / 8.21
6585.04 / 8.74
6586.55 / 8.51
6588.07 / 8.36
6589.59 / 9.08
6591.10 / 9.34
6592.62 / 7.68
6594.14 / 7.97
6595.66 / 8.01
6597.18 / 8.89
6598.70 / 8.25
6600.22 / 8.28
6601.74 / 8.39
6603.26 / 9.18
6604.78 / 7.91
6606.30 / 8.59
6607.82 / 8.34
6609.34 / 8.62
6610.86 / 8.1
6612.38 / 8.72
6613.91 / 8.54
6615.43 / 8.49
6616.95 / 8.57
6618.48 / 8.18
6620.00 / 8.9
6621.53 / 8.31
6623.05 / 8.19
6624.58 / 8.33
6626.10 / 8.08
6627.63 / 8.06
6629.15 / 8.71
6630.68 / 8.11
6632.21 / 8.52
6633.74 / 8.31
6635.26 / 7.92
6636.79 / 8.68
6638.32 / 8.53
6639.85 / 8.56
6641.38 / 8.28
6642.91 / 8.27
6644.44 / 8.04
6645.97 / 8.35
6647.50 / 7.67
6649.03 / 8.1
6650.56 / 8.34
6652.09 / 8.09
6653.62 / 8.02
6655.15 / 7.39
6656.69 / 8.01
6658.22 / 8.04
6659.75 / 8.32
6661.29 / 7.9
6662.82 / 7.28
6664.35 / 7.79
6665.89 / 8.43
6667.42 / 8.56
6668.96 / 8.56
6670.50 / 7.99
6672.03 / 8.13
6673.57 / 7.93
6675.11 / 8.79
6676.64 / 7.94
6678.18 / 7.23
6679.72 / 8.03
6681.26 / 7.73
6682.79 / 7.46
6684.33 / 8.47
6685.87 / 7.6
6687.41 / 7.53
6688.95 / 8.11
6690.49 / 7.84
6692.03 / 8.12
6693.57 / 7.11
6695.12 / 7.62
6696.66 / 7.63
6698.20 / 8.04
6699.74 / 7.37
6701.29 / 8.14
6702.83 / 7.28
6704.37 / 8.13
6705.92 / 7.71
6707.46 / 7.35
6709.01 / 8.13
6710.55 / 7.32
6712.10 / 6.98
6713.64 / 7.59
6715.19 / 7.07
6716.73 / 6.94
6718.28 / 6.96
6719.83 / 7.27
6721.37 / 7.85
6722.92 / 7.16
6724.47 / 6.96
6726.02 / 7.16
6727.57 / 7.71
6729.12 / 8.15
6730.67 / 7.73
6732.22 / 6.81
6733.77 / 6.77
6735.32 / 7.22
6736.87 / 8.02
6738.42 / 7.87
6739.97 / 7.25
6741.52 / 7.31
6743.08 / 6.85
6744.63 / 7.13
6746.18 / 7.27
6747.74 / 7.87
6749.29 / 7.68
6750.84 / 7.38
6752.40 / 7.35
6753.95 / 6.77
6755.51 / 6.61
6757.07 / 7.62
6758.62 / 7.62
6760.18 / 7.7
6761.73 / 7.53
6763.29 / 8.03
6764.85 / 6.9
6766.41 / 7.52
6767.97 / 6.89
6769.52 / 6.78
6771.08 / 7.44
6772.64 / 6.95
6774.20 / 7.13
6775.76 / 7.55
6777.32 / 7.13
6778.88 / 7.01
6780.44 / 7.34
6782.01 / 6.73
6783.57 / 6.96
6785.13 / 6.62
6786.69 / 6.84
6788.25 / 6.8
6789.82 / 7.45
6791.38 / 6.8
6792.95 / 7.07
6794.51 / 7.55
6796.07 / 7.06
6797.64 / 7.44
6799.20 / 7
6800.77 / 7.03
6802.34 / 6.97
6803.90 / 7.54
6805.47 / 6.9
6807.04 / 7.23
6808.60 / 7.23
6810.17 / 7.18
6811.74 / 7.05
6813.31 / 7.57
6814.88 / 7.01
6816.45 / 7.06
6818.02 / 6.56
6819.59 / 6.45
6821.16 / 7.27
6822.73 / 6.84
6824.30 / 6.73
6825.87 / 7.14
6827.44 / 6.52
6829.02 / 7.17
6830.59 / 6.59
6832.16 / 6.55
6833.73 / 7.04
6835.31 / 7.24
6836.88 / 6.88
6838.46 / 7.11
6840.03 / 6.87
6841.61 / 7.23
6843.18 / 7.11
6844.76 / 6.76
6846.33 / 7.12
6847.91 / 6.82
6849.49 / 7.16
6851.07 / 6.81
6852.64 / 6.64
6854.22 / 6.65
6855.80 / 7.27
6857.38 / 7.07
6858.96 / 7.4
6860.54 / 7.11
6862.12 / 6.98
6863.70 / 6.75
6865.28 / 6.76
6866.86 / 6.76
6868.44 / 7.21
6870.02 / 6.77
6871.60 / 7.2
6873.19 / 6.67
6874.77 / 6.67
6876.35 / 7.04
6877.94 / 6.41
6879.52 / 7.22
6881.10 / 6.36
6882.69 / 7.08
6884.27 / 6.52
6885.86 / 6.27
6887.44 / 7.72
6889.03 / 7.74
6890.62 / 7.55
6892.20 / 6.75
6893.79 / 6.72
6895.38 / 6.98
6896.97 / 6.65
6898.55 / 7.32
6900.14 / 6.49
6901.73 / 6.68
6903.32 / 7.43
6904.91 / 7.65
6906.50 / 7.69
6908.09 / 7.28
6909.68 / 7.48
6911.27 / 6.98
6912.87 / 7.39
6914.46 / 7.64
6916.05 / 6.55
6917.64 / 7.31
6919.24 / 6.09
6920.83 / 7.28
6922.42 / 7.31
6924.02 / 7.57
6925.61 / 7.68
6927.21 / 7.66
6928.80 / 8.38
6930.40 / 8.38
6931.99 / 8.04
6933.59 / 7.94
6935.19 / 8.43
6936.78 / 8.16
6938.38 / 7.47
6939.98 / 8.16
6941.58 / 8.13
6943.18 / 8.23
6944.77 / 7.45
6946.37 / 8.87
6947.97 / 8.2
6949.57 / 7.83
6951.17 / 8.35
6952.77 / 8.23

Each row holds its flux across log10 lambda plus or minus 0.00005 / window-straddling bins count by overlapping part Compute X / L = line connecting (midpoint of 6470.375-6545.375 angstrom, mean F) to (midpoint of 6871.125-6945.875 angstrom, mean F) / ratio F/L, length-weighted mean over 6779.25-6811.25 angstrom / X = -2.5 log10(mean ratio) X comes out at 0.08 mag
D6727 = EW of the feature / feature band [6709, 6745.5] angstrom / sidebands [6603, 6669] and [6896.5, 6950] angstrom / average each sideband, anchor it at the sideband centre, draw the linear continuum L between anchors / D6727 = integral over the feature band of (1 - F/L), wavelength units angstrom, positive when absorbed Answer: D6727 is 3.3 angstrom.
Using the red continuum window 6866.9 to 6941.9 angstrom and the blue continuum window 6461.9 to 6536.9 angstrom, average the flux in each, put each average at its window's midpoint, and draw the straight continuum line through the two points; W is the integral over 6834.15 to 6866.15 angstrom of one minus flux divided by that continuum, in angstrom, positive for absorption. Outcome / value 1.8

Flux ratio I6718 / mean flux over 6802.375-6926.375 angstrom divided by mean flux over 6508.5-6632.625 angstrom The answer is 0.83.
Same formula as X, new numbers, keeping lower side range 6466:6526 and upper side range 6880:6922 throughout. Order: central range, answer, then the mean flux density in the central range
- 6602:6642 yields -0.07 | 8.41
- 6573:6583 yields -0.05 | 8.4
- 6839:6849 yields 0.04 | 6.99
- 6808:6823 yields 0.05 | 7.02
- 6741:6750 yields 0.03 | 7.35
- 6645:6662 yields -0.03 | 8.02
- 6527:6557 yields -0.06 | 8.59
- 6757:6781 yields 0.02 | 7.31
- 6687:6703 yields 0.00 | 7.73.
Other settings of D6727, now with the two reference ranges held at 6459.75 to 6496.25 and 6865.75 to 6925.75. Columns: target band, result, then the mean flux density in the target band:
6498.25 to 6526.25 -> -1.8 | 8.46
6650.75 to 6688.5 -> -2.0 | 7.98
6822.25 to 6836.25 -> 0.6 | 6.87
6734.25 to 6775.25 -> 0.3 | 7.33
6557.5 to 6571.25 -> -1.2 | 8.48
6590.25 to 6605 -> -1.3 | 8.41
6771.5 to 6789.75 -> 0.7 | 7.03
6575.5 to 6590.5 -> -1.5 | 8.57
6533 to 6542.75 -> -1.4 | 9.02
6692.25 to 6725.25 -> 0.1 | 7.47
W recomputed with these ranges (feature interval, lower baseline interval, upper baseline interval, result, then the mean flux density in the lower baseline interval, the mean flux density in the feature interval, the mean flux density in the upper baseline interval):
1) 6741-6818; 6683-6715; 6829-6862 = 1.2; 7.69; 7.19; 6.98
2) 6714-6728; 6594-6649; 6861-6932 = 1.2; 8.36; 7.23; 7.13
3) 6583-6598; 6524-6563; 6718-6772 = -0.3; 8.58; 8.48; 7.35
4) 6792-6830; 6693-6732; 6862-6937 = 1.4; 7.49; 7.06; 7.2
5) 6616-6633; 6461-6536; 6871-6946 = -0.8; 8.25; 8.36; 7.33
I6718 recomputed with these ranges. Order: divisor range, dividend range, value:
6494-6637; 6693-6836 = 0.86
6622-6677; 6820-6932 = 0.86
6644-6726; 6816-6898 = 0.89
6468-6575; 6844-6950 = 0.87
